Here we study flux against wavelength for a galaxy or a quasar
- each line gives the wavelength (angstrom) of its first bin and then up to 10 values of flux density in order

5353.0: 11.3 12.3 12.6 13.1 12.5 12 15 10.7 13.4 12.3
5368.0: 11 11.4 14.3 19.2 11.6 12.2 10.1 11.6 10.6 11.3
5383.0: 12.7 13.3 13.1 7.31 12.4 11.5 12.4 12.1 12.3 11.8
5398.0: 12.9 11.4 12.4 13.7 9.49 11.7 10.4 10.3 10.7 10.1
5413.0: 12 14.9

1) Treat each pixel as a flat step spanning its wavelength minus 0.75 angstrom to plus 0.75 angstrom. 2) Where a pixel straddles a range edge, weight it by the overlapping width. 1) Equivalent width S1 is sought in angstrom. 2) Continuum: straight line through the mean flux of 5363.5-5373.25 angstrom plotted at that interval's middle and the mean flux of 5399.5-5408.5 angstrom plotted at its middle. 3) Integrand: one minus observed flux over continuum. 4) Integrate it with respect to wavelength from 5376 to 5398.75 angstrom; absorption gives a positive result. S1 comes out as 1.13 angstrom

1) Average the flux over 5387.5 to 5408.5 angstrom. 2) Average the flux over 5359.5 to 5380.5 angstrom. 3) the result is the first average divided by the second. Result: 0.9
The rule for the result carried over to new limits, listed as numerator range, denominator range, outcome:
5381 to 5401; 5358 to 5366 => 0.94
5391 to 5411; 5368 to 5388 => 0.95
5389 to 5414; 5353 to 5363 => 0.91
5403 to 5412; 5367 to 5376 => 0.79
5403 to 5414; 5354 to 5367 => 0.86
